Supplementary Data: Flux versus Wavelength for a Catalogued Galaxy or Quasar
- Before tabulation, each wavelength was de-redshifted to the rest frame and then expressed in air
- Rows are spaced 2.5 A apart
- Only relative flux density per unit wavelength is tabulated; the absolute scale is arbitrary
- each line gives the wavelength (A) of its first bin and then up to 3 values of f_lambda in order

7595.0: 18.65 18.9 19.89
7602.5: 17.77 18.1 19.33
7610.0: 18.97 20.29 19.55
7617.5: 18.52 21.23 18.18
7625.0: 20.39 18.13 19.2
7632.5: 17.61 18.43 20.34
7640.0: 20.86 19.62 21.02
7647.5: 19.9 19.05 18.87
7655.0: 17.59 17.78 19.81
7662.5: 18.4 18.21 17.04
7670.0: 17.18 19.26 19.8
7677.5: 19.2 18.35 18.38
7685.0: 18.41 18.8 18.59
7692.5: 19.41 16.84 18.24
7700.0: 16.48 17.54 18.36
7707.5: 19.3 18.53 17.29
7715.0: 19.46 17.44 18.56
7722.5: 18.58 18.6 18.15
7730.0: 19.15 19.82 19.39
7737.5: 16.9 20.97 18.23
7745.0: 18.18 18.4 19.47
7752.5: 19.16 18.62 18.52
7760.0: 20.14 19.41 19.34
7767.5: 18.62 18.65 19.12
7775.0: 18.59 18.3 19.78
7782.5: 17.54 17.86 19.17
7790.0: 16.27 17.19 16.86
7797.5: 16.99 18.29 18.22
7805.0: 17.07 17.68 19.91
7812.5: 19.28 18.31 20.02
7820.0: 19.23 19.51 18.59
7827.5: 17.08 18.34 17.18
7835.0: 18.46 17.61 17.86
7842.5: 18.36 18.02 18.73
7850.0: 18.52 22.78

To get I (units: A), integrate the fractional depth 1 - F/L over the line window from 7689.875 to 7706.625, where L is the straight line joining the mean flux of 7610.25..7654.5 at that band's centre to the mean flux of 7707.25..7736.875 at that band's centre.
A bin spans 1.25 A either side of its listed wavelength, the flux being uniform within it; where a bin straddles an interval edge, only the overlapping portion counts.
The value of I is 0.8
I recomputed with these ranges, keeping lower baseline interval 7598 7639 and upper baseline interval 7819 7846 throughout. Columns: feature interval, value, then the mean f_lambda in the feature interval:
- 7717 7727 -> 0.2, 18.3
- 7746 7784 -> -0.8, 18.9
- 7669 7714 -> 1.1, 18.3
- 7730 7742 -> -0.4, 19.2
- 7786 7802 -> 0.7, 17.5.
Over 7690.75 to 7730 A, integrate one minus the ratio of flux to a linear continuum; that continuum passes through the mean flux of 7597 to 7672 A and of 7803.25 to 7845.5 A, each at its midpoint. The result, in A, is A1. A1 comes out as 1.1 A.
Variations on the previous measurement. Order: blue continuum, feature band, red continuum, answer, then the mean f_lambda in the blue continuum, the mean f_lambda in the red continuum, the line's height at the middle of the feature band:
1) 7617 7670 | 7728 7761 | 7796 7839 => -0.6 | 19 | 18.3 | 18.6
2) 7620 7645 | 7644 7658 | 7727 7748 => 0.2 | 19.4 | 18.8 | 19.3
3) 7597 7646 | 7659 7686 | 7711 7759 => 0.7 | 19.3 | 18.7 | 19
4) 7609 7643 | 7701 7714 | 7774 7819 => 0.4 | 19.4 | 18.2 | 18.8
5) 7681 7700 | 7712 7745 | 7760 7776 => 0.0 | 18.3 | 19.1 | 18.6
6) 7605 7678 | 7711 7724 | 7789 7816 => 0.1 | 19.1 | 17.8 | 18.5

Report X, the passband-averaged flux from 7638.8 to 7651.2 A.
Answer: 20.1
